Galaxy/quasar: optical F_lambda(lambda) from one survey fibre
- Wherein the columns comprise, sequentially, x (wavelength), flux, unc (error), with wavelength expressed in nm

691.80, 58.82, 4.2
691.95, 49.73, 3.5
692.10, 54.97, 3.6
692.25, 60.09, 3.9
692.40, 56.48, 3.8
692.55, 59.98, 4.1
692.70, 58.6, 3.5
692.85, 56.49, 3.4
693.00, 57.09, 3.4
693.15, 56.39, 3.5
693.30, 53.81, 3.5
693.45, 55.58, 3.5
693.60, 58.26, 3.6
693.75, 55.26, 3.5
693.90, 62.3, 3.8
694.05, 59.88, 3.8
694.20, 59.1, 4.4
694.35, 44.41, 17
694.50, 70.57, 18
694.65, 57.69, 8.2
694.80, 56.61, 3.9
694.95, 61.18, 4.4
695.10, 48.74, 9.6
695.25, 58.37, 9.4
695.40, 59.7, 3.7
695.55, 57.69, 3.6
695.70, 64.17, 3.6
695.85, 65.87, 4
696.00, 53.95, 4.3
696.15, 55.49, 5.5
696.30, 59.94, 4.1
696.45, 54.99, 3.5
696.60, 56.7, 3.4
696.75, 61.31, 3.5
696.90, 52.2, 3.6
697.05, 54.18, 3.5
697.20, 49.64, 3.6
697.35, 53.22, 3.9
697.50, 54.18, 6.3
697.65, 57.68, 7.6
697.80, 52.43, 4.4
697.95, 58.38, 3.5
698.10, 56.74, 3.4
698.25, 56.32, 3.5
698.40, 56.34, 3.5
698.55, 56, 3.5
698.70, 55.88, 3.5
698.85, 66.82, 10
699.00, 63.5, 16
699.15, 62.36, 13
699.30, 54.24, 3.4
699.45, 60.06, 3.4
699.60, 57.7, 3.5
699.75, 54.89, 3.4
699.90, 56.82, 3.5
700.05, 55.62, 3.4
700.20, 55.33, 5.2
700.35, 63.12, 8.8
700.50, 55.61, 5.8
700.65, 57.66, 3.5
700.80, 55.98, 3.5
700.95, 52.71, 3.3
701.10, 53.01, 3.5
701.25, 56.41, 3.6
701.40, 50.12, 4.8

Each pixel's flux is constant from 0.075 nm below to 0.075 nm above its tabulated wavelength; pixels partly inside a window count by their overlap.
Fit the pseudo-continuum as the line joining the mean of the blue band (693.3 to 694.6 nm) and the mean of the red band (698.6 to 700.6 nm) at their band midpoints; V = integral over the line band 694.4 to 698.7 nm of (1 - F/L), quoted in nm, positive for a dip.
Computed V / 0.09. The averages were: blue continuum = 57.9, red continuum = 58.6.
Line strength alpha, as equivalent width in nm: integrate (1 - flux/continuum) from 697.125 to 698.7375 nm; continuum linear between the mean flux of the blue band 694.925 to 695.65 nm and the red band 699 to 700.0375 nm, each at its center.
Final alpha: 0.07 nm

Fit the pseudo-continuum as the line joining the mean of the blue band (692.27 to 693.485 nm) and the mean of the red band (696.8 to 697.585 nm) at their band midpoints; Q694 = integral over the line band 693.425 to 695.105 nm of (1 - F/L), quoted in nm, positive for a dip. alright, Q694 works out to -0.07 nm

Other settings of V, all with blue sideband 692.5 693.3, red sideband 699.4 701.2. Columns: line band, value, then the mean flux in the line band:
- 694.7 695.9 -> -0.04 nm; 58.9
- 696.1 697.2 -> 0.02 nm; 56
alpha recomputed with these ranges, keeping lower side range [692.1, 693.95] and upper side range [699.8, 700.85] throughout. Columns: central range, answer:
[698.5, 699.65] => -0.051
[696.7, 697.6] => 0.051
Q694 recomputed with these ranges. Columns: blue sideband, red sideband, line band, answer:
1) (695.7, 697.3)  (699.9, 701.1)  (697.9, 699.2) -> -0.06 nm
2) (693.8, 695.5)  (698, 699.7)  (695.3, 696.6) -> -0.01 nm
